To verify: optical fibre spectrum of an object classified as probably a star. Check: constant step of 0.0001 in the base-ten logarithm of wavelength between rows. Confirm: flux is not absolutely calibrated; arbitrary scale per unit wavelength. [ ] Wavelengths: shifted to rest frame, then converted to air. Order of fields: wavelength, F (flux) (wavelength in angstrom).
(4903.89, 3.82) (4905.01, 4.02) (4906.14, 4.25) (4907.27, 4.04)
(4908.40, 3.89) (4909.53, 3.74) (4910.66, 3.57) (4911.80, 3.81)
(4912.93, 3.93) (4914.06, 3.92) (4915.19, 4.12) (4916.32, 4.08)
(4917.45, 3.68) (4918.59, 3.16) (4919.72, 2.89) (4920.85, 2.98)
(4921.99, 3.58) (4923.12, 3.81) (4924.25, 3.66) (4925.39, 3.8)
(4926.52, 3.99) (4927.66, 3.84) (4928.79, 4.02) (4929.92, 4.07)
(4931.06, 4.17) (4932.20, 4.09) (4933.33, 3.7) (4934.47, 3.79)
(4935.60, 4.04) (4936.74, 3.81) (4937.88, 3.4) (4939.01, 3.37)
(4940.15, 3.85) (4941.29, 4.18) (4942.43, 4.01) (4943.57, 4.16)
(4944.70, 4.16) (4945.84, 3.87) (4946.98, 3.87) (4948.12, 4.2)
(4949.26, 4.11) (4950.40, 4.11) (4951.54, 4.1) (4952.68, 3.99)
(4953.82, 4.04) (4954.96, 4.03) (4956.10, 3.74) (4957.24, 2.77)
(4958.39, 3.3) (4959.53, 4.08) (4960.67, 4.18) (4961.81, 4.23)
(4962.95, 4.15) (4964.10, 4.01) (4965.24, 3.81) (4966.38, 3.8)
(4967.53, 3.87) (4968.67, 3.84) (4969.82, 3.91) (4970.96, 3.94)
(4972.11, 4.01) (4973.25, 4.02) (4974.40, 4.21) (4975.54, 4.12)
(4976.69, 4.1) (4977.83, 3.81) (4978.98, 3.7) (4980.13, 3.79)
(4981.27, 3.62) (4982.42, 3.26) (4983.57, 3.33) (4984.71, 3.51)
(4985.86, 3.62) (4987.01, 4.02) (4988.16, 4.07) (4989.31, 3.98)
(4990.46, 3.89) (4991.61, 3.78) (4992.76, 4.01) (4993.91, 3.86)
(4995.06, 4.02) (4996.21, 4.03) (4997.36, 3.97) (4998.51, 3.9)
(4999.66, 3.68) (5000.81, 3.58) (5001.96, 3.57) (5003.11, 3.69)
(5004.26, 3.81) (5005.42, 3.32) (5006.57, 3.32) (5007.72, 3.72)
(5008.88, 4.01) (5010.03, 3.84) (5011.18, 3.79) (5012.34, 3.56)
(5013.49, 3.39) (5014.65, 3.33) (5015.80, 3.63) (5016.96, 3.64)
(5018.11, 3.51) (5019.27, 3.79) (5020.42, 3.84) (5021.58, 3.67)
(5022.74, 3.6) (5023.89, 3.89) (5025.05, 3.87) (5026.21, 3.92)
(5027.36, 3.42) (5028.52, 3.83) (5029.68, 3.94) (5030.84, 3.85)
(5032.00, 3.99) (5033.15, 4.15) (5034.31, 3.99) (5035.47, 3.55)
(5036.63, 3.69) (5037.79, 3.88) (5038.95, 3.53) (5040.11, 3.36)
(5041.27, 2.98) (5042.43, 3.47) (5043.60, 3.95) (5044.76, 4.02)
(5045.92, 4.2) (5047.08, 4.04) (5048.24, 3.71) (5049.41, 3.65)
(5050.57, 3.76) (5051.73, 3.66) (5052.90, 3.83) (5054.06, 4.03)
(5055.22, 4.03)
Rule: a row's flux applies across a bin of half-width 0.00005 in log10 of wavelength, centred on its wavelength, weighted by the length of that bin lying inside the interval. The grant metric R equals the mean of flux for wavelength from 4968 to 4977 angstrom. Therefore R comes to 4.01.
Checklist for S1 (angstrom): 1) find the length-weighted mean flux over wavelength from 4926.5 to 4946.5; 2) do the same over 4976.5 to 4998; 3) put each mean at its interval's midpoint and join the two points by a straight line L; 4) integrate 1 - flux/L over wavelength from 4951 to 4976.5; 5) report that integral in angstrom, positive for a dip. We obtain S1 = -0.4 angstrom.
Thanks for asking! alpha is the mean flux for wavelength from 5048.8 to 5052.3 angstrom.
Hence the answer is 3.69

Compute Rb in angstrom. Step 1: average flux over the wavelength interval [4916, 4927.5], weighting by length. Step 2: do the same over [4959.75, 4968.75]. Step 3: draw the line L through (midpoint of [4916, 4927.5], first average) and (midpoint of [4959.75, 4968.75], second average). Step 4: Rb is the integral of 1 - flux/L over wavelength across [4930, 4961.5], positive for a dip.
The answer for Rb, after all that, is -0.8 angstrom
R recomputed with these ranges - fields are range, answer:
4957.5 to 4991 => 3.86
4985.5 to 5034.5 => 3.77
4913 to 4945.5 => 3.8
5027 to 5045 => 3.72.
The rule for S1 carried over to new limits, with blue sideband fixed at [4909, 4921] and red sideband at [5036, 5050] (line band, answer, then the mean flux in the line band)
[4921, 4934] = -0.7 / 3.85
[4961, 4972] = -0.9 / 3.96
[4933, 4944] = -0.5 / 3.83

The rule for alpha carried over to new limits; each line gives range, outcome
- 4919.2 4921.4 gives 2.94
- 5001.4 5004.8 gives 3.69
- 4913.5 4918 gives 3.96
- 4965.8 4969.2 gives 3.84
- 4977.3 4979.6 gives 3.74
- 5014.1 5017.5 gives 3.53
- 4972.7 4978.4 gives 4.05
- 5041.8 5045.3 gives 3.79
